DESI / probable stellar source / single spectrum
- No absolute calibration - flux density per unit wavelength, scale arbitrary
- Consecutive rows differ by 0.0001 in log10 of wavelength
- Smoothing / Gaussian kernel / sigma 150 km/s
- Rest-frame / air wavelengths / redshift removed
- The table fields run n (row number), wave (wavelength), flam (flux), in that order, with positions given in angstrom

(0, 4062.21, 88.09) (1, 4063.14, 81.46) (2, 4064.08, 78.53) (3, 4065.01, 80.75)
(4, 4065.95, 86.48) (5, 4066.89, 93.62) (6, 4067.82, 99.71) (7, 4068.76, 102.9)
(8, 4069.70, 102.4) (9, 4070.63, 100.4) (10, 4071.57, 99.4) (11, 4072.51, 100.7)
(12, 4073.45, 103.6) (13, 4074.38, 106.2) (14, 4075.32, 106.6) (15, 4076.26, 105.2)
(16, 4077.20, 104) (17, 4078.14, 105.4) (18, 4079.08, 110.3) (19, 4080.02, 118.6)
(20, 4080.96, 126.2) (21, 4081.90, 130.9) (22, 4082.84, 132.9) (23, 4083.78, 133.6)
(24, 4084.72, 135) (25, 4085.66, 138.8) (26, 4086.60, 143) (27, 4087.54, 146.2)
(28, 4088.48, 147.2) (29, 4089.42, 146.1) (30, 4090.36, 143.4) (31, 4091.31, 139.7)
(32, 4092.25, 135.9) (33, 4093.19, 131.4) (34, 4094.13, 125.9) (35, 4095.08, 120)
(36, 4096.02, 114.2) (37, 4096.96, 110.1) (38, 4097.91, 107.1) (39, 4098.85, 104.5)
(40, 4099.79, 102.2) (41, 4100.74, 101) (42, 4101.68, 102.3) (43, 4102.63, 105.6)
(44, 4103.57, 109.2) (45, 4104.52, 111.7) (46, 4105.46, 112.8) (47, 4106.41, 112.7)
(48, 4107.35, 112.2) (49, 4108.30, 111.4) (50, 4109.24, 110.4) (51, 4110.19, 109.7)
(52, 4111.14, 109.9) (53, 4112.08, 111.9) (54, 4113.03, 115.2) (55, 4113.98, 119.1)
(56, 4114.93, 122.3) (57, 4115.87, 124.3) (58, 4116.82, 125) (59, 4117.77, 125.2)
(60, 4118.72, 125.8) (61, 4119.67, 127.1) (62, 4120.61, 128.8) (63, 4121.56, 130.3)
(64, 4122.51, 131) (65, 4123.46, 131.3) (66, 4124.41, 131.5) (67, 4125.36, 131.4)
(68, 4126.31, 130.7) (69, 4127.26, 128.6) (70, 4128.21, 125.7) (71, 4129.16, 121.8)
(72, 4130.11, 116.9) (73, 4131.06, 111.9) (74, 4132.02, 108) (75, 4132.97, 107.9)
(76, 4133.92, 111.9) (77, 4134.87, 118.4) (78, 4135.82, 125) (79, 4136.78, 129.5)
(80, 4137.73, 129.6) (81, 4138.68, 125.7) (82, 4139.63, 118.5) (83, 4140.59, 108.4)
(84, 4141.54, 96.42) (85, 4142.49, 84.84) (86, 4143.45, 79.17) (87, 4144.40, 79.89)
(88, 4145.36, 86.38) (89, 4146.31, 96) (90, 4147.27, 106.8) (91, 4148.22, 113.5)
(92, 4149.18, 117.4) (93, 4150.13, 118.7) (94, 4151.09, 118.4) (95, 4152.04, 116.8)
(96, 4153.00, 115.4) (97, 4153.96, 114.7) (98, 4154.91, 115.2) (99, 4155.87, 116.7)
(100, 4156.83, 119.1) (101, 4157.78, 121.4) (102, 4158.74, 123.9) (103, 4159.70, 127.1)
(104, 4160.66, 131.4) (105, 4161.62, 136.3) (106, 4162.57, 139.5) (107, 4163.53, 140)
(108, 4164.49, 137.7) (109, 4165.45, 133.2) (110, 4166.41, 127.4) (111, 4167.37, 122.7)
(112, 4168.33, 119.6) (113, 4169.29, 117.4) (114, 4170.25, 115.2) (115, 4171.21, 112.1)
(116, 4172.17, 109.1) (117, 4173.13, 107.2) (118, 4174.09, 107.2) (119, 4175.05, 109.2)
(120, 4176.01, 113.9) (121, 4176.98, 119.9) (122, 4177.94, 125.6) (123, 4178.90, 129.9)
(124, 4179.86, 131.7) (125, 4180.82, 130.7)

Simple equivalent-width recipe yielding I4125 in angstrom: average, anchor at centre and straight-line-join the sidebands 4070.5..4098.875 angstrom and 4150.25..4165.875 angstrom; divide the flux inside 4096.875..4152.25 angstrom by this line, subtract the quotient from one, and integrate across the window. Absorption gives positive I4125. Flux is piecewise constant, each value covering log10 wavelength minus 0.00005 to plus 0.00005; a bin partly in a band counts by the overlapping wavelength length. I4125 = 4.2 angstrom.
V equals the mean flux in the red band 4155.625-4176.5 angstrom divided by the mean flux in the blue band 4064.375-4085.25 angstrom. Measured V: 1.13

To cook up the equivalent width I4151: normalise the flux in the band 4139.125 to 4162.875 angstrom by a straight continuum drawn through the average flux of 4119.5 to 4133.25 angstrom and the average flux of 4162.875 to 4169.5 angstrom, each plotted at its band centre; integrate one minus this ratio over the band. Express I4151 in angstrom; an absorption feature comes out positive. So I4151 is 2.9 angstrom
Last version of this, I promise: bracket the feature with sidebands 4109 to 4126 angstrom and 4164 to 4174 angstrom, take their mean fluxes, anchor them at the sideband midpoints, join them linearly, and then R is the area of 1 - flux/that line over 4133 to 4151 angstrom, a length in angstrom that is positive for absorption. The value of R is 1.9 angstrom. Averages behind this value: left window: 123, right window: 120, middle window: 108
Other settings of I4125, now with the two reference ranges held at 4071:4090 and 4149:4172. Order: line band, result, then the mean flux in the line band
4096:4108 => 1.4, 108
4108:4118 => 0.5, 117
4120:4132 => -0.3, 126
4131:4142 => 0.6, 116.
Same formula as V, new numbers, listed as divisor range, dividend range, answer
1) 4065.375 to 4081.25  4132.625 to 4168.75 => 1.12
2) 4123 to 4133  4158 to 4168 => 1.07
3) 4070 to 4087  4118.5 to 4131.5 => 1.09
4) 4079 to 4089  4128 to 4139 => 0.89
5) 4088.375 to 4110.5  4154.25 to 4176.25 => 1.04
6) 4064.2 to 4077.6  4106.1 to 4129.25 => 1.24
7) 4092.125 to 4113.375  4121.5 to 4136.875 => 1.09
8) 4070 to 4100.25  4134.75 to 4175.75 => 0.96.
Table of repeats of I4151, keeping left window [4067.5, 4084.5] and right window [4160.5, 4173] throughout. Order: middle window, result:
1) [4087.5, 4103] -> -1.09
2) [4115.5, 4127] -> -1.00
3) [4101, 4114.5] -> 0.60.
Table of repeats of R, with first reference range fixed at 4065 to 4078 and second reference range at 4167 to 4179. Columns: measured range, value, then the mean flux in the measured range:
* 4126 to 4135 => -0.7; 118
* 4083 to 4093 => -3.7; 140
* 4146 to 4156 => -0.1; 114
